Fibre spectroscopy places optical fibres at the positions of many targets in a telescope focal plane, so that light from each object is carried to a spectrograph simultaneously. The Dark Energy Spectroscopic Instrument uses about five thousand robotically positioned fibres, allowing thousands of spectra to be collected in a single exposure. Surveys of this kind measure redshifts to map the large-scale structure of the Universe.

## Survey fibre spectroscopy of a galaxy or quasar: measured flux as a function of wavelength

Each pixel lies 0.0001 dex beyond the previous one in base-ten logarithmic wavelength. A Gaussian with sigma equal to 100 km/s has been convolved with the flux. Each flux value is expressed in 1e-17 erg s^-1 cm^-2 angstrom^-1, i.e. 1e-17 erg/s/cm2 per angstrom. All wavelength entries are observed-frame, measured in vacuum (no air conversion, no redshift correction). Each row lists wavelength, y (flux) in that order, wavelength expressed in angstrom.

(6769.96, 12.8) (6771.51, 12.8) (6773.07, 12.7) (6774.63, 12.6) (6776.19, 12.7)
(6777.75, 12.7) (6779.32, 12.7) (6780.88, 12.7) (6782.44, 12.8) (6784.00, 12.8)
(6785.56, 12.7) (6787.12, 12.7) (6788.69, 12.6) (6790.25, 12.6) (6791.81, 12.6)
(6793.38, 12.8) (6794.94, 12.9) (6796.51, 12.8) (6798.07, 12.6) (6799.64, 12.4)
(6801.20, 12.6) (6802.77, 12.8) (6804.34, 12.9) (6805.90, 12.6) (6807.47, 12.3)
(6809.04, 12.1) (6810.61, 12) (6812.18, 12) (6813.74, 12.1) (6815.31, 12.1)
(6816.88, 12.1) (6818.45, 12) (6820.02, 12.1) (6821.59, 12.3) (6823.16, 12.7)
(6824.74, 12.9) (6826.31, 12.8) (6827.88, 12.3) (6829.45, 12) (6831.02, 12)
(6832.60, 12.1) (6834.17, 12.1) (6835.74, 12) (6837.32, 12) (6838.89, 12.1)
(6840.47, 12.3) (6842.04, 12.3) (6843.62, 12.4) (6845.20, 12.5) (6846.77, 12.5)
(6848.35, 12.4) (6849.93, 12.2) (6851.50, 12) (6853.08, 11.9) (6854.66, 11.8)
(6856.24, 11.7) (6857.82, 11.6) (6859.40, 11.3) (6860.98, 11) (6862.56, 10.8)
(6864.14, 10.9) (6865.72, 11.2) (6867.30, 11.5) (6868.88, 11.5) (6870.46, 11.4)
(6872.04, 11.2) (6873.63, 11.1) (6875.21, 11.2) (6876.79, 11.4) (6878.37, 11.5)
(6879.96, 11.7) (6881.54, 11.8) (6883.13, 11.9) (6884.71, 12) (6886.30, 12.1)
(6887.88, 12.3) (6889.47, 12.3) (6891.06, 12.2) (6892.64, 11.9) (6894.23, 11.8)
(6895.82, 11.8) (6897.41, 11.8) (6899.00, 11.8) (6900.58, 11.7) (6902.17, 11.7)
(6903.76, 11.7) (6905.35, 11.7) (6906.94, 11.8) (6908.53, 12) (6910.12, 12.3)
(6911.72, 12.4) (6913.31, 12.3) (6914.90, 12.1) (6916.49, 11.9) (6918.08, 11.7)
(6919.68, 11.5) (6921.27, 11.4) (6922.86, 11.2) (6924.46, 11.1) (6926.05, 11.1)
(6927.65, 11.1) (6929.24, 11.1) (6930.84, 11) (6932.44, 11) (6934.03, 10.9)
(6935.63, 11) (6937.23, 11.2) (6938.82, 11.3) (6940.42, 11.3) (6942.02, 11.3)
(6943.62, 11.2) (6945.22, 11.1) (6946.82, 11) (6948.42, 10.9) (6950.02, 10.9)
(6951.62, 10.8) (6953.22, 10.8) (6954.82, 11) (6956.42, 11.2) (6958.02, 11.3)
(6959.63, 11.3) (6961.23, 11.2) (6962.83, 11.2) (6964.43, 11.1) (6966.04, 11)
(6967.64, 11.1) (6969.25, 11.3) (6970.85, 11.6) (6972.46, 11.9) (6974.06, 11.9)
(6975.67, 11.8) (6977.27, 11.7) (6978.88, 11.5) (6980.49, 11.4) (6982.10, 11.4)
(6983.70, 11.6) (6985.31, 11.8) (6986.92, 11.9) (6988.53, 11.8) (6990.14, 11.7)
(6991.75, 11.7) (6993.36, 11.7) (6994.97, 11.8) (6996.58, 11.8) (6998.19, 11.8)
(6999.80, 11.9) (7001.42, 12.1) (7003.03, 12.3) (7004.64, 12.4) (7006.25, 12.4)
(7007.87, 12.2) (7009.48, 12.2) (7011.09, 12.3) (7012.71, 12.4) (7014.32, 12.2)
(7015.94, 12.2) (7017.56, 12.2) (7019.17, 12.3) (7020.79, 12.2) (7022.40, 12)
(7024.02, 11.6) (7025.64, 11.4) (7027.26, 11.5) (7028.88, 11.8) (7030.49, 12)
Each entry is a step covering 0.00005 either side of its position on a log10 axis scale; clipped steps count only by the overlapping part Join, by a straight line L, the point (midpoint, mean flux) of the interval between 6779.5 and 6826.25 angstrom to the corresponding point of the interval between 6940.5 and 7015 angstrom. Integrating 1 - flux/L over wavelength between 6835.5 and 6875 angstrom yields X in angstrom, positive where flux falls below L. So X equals 1.62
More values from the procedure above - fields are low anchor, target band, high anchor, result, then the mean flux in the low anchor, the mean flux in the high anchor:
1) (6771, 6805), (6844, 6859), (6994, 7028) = 0.55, 12.7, 12.1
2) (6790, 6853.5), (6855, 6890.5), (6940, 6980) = 1.23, 12.3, 11.3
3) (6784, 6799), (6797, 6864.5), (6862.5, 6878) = -0.91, 12.7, 11.3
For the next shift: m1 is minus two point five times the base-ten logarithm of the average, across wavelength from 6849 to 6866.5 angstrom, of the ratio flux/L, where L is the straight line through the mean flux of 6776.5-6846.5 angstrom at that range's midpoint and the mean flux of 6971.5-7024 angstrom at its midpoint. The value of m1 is 0.07 mag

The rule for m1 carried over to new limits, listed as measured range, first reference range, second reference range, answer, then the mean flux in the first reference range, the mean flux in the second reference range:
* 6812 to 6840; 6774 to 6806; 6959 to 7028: 0.03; 12.7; 11.8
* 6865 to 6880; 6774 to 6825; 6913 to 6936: 0.04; 12.5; 11.3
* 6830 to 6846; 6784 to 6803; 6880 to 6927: 0.01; 12.7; 11.8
